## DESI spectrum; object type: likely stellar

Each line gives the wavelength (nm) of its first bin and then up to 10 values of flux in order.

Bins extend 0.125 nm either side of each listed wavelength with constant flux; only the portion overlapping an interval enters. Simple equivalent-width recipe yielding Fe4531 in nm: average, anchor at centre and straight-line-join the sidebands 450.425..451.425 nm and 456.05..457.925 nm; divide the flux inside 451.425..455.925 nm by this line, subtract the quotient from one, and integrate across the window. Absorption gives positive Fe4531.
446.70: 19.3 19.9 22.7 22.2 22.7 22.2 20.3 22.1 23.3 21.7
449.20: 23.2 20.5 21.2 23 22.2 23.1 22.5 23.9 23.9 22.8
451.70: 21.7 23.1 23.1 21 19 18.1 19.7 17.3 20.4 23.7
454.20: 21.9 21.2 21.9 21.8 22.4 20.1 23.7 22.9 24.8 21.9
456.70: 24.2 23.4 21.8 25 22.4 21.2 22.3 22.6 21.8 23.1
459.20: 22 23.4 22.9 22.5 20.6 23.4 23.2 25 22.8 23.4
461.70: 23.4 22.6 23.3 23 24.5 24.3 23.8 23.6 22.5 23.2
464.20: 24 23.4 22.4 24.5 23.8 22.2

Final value 0.39 nm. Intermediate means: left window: 23.3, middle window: 21.3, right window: 23.2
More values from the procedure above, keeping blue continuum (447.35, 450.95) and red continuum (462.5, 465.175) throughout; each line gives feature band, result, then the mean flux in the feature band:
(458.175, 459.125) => 0.03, 22.4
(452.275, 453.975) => 0.21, 19.8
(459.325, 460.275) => 0.03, 22.4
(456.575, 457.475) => -0.02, 23.4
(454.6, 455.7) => 0.05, 21.8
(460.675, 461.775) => -0.01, 23.6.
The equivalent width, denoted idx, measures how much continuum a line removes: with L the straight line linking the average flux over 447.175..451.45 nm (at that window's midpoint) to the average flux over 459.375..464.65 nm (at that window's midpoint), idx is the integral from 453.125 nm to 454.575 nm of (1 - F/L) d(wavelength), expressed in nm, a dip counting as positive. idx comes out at 0.13 nm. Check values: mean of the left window 22.4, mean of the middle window 20.7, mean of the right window 23.3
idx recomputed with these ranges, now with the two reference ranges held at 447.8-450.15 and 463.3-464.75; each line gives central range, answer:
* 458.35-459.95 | 0.01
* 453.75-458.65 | 0.01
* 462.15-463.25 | -0.03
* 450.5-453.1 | 0.03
